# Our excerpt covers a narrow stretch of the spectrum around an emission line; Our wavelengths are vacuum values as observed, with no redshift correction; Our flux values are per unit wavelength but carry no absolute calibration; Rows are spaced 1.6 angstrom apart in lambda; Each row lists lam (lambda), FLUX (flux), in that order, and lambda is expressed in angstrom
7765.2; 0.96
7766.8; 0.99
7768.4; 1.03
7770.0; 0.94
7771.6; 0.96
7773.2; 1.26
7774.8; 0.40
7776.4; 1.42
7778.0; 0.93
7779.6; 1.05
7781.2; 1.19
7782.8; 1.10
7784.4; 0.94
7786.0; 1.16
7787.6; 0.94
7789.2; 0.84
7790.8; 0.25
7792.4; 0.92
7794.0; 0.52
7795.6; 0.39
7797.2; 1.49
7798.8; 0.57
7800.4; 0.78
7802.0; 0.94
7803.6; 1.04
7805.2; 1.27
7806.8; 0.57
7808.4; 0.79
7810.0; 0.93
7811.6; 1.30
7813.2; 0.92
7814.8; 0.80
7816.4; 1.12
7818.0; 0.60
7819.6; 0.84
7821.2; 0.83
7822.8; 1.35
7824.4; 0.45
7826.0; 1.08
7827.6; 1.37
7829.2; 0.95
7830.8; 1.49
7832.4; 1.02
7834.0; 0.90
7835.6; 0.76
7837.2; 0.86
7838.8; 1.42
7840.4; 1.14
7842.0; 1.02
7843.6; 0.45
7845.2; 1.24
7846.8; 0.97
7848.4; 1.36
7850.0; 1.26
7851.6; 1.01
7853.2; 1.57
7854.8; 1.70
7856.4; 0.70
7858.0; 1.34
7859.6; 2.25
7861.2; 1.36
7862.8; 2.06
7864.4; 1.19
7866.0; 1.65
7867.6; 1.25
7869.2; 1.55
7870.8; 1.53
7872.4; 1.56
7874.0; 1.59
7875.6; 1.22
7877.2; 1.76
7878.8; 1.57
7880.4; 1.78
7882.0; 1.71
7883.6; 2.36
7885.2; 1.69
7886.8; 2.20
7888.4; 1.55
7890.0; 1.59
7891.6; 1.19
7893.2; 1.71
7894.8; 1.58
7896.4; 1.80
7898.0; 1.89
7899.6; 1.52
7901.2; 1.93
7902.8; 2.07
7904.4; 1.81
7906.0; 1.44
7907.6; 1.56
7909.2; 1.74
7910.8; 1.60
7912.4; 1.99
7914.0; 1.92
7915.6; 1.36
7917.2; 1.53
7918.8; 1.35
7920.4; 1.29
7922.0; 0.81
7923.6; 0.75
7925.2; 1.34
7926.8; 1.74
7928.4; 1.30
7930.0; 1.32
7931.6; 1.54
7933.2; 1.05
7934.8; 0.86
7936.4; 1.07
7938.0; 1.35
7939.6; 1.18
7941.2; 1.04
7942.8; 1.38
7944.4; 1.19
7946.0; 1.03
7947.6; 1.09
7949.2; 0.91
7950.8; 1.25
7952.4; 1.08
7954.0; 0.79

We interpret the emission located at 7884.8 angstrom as Mg II 2798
